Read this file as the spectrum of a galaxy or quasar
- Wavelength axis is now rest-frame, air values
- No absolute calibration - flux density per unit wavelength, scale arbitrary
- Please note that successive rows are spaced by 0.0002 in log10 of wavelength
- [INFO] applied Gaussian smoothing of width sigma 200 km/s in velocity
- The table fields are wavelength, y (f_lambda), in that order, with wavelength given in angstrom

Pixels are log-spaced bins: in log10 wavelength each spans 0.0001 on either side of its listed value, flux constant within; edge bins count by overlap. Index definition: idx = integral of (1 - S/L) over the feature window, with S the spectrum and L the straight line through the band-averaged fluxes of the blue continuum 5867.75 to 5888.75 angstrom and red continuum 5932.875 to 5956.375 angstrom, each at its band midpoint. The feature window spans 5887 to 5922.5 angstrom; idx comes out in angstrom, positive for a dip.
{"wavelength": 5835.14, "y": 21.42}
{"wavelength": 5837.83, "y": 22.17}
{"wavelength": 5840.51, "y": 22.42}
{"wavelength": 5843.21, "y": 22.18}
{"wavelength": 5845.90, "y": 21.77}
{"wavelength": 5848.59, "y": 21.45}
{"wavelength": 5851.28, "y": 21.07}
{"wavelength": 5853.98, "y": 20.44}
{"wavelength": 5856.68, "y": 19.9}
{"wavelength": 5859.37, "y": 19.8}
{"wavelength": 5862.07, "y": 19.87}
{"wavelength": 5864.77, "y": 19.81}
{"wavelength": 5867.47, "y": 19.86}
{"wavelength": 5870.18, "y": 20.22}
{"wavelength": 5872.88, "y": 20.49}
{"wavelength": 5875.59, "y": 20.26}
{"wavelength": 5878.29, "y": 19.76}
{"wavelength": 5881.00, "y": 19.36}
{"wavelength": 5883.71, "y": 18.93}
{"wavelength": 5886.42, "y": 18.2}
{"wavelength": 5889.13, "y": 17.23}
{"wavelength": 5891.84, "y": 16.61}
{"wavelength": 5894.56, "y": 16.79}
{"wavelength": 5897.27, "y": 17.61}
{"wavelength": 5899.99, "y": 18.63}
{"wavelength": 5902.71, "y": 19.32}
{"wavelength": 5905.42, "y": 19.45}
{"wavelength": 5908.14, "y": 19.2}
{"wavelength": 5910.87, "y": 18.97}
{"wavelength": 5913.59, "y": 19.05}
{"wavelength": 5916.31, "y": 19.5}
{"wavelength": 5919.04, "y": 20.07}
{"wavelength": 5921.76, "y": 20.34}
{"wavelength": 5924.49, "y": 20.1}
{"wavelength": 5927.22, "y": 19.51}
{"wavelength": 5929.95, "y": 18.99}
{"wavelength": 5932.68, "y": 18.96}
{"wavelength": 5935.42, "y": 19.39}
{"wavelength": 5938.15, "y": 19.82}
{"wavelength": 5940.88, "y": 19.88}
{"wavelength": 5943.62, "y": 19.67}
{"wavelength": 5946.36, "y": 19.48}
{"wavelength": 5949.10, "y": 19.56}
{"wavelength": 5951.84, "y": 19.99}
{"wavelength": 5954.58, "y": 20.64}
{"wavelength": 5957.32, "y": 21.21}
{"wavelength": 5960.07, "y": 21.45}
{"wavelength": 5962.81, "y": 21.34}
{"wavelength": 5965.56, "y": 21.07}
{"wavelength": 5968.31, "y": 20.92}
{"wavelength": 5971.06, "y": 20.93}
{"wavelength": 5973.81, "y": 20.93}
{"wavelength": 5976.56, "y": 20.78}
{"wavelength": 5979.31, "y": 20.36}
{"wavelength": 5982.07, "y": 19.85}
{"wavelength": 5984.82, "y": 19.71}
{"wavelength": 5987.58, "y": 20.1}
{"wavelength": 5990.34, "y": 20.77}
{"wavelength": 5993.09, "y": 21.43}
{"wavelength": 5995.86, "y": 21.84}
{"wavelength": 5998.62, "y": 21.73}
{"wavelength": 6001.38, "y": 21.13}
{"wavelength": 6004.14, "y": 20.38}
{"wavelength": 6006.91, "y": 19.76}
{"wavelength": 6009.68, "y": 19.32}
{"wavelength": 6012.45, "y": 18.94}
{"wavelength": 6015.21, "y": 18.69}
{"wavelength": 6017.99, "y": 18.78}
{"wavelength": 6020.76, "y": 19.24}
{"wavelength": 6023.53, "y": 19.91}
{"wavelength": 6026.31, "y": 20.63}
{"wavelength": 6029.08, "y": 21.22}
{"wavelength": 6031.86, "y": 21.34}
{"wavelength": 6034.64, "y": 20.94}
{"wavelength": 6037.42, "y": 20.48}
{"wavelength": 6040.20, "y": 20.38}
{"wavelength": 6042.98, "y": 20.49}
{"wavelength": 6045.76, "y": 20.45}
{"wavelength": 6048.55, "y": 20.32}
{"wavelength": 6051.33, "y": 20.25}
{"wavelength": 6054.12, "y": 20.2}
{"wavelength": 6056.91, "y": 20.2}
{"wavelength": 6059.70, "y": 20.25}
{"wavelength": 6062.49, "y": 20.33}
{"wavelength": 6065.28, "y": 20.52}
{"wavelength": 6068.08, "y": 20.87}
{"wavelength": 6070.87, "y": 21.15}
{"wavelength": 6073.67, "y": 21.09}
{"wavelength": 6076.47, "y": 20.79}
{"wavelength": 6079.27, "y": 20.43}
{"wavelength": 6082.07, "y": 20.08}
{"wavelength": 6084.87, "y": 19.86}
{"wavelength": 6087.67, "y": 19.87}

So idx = 1.78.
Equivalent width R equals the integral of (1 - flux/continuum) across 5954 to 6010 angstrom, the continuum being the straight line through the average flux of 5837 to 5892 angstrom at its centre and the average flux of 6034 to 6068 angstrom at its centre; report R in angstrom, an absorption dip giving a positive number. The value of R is -1.3 angstrom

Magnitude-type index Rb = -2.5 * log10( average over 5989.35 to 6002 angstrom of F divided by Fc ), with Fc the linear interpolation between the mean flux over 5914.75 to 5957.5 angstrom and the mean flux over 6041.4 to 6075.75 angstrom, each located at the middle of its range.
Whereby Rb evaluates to -0.07 mag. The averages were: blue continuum 19.8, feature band 21.4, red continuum 20.5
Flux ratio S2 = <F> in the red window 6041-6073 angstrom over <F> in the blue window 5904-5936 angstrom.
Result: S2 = 1.05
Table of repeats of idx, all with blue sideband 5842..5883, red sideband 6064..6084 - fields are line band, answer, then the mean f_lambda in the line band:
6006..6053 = 1.2 angstrom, 20.1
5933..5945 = 0.5 angstrom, 19.6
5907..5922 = 0.7 angstrom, 19.5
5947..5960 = 0.1 angstrom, 20.4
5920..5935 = 0.7 angstrom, 19.6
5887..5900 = 2.0 angstrom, 17.3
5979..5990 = 0.3 angstrom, 20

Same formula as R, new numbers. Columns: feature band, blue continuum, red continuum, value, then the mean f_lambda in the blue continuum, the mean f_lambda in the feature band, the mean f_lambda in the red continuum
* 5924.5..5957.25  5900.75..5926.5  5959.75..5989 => 0.5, 19.5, 19.7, 20.6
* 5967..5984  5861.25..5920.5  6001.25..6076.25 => -0.7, 19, 20.6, 20.3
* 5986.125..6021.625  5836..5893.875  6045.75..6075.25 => 0.4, 20.1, 20.2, 20.5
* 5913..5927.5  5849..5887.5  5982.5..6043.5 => 0.2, 19.9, 19.8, 20.3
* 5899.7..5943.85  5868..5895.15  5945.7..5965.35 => 0.7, 18.9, 19.5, 20.6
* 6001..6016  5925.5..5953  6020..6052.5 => 0.4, 19.5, 19.7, 20.5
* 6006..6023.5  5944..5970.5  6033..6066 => 1.1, 20.6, 19.2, 20.4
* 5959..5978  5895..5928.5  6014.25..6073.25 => -1.3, 19.2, 21.1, 20.3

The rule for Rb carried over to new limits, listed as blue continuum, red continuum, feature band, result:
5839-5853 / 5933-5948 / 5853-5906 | 0.10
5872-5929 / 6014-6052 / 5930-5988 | -0.04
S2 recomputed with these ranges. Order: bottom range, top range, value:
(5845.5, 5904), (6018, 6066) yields 1.05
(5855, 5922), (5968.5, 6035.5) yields 1.06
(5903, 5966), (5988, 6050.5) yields 1.02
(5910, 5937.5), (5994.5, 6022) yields 1.02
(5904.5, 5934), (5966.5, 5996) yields 1.06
